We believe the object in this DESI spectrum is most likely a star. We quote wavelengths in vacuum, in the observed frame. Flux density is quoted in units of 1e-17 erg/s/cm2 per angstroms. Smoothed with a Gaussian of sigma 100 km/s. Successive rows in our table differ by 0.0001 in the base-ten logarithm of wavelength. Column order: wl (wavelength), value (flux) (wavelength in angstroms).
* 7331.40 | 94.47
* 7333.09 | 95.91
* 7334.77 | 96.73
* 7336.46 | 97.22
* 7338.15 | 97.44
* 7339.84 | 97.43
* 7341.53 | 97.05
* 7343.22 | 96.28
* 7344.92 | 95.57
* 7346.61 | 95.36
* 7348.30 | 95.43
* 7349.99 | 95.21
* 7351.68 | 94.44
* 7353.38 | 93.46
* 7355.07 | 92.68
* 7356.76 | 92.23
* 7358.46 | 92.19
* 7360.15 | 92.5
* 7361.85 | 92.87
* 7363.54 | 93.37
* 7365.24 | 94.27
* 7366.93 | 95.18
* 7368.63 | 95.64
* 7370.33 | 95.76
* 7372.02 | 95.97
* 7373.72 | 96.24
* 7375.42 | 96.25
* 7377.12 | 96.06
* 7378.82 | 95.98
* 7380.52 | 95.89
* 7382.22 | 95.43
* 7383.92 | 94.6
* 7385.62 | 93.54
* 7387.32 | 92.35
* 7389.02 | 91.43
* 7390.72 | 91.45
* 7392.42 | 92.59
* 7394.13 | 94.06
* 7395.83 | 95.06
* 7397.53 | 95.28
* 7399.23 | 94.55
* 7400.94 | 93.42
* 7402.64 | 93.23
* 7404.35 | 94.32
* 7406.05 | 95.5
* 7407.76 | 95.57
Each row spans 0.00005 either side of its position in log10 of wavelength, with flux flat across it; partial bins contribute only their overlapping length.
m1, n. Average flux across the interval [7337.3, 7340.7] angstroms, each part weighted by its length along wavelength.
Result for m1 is 97.4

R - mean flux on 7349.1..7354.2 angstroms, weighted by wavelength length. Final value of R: 94.3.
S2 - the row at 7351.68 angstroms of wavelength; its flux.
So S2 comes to 94.44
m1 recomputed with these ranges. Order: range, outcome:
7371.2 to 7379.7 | 96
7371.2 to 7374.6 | 96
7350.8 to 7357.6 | 93.3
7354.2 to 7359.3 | 92.4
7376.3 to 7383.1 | 95.8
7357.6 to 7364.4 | 92.7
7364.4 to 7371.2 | 95.3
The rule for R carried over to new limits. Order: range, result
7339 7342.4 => 97.3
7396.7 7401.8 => 94.4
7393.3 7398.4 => 95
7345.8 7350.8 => 95.4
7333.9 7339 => 97.3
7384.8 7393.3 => 92.2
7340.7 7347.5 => 96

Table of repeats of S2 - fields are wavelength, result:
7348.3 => 95.43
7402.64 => 93.23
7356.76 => 92.23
